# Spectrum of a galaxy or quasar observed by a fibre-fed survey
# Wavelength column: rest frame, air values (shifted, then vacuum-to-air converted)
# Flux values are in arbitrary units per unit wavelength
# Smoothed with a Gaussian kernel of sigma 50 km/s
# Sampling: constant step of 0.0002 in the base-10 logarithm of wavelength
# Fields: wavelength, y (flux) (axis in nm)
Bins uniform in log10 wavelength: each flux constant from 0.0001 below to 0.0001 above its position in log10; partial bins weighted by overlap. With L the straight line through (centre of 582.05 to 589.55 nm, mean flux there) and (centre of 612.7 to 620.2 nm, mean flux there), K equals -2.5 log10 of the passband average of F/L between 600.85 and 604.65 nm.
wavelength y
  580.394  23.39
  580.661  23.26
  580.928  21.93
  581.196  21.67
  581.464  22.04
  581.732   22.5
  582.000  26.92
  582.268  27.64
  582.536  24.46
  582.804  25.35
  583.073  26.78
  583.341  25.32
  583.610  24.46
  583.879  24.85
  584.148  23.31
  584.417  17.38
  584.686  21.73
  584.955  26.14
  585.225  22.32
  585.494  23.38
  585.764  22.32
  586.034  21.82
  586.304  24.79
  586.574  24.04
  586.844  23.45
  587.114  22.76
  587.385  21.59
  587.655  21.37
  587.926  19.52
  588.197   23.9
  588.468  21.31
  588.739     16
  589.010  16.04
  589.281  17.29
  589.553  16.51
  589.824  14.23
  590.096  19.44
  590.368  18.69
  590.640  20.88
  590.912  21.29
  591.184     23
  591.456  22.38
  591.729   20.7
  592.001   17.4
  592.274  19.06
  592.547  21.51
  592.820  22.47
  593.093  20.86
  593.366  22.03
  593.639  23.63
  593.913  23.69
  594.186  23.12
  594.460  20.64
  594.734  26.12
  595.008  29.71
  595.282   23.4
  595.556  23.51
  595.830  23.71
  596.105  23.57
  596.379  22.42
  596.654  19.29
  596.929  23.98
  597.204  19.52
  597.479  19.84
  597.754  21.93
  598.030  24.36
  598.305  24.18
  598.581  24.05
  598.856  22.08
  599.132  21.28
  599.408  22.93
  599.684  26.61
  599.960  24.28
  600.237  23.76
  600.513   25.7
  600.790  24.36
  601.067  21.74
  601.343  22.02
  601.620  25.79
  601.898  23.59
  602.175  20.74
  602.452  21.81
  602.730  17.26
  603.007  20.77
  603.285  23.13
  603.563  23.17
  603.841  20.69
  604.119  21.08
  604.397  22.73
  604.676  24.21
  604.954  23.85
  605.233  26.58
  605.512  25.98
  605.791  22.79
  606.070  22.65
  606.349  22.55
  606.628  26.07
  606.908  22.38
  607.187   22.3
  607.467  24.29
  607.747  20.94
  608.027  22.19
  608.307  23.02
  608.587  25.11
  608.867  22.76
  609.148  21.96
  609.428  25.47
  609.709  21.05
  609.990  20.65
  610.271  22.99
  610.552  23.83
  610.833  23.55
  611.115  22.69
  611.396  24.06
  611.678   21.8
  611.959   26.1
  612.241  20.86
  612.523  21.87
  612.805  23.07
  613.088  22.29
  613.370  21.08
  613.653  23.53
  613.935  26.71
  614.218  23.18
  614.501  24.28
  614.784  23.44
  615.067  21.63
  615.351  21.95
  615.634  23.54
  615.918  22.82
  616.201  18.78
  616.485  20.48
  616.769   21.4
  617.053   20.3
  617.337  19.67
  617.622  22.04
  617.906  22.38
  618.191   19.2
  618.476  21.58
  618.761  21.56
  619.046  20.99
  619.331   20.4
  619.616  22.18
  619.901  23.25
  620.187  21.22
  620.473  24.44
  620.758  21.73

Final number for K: 0.01 mag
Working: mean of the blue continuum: 22.5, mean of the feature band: 22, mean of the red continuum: 22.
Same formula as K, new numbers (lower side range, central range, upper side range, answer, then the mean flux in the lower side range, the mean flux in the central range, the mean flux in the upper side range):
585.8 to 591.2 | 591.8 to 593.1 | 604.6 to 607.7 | 0.05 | 20.4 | 20.2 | 23.9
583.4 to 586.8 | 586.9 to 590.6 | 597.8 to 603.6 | 0.20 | 23.1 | 19.3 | 23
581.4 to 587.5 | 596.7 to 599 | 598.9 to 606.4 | 0.04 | 23.7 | 22.4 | 23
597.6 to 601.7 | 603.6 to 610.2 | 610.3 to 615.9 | 0.01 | 23.6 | 23.1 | 23.1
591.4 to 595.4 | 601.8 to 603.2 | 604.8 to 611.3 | 0.11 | 22.4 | 20.8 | 23.3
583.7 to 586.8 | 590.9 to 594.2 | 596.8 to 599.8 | 0.06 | 23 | 21.6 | 22.8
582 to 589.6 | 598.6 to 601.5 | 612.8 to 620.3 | -0.06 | 22.5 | 23.5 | 21.9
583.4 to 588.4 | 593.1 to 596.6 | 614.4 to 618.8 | -0.06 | 22.7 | 23.6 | 21.5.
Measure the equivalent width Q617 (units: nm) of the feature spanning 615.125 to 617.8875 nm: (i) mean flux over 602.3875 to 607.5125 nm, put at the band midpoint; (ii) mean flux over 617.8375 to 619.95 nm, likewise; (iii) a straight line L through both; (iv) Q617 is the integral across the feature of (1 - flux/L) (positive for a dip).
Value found 0.04 nm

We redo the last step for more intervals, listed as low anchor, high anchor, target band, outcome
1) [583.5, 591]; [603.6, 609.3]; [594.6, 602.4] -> -0.36 nm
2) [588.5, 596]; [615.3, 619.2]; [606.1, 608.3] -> -0.19 nm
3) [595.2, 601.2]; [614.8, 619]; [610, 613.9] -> -0.21 nm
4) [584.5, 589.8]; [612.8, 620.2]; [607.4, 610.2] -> -0.12 nm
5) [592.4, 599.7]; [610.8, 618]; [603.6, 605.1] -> 0.01 nm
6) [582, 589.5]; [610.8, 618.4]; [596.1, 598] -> 0.08 nm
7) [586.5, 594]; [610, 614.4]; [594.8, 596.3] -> -0.26 nm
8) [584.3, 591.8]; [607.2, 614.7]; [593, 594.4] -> -0.08 nm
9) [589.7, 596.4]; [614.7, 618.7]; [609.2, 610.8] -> -0.10 nm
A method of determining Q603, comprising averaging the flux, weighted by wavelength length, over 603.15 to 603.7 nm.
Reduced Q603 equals 23.1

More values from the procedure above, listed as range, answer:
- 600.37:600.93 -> 25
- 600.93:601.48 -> 21.9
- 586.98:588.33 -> 21.8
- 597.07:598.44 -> 22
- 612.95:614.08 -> 23.4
